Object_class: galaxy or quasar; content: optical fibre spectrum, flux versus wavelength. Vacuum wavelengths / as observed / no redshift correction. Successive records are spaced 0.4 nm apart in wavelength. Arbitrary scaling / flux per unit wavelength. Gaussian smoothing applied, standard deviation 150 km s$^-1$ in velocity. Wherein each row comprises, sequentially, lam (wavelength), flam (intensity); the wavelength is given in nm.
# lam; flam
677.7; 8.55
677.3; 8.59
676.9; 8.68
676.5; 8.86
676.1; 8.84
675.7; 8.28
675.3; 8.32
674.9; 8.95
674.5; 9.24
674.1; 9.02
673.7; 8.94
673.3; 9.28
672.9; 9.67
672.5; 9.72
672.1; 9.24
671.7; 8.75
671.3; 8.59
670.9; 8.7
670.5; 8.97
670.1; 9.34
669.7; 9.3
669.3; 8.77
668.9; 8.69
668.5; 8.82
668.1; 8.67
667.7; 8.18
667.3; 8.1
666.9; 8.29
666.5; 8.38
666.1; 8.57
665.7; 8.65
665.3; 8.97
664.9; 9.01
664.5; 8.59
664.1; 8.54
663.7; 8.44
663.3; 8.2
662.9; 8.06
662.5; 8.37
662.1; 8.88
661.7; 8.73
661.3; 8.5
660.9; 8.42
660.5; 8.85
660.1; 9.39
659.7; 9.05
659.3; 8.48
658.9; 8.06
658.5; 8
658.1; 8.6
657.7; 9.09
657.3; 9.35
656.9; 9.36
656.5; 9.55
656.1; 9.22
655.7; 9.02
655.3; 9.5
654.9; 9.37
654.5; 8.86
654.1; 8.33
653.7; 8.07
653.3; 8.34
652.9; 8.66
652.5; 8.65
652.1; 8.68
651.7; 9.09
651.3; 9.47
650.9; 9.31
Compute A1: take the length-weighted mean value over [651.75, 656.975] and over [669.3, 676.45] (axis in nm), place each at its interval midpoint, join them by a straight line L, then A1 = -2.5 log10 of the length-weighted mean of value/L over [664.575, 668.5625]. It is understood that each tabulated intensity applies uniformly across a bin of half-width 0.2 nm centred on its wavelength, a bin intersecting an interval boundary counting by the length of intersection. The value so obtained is 0.05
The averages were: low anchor 8.89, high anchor 9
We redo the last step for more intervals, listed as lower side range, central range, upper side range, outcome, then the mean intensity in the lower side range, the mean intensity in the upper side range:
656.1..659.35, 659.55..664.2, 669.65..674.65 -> 0.039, 8.85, 9.13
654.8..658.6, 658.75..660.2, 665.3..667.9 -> 0.025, 9.13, 8.41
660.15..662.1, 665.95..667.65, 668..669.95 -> 0.065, 8.71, 8.87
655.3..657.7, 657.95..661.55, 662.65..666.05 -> 0.048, 9.3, 8.56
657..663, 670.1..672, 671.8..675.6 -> 0.024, 8.68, 9.12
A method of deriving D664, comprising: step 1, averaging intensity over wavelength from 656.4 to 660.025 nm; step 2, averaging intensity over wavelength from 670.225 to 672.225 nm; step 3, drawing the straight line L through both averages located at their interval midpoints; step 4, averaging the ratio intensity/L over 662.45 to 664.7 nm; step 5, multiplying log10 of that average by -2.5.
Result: 0.06 mag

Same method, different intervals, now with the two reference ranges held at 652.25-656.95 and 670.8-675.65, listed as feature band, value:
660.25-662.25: 0.03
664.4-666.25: 0.02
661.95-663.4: 0.07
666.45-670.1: 0.04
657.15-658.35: -0.01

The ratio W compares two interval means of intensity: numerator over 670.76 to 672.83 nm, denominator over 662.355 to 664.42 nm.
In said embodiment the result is 1.09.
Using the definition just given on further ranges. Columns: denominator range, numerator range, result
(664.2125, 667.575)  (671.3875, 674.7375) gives 1.08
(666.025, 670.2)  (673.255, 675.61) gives 1.03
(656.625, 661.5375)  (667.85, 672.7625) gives 1.02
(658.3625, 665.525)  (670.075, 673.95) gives 1.06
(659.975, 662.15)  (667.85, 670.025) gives 1.01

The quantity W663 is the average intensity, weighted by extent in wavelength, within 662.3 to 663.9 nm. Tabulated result 8.27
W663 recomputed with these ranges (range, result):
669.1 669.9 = 9.03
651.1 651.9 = 9.28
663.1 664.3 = 8.39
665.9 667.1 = 8.41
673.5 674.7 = 9.07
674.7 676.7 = 8.65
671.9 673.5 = 9.48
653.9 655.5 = 9.01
